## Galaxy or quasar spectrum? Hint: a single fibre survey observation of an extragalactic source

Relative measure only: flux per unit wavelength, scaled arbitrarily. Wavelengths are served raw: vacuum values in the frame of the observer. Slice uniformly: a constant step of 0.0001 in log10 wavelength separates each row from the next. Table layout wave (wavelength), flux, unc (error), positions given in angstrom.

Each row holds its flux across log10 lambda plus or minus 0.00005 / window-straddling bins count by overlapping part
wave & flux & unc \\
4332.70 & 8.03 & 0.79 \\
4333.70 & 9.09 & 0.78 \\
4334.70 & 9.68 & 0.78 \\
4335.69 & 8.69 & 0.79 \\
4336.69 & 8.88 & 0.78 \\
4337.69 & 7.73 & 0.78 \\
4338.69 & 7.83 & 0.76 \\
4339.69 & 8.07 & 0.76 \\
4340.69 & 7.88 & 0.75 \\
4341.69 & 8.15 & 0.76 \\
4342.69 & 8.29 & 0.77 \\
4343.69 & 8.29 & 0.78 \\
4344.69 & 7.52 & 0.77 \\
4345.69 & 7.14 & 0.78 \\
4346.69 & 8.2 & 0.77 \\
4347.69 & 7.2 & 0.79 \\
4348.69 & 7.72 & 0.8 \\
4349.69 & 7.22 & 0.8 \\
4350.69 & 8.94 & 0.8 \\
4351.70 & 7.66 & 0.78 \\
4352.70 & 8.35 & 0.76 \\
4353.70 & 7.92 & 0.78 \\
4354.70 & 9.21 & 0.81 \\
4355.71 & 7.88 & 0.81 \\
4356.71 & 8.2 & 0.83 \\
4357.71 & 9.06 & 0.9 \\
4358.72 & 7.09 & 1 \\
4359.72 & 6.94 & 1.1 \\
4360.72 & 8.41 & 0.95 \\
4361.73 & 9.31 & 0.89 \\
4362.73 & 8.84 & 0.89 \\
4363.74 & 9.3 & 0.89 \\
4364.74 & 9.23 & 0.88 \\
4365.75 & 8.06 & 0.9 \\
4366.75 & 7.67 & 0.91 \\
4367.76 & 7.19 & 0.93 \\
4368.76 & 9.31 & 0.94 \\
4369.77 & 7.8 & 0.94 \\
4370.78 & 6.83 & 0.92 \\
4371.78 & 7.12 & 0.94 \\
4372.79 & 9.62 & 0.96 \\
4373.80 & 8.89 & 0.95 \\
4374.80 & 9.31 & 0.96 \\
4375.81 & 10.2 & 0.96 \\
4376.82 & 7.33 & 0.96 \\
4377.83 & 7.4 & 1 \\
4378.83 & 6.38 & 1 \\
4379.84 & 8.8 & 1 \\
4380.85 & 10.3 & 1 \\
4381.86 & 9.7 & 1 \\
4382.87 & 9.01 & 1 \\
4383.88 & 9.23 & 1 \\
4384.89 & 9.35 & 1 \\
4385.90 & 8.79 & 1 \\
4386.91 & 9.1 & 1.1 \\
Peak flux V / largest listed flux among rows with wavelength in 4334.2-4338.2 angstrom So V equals 9.68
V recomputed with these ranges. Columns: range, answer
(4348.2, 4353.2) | 8.94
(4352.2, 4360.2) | 9.21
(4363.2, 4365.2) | 9.3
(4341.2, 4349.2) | 8.29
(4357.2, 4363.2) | 9.31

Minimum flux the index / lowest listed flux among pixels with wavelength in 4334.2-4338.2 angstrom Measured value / 7.73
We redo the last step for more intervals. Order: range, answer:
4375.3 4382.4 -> 6.38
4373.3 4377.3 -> 7.33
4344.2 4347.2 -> 7.14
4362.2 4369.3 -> 7.19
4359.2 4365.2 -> 6.94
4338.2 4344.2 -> 7.83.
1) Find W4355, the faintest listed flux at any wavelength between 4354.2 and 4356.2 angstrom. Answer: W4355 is 7.88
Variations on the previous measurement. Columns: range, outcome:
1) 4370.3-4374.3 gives 6.83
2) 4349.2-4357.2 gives 7.22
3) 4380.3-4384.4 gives 9.01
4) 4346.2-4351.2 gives 7.2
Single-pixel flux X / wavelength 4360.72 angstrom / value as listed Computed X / 8.41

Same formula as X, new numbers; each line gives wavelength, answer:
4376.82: 7.33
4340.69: 7.88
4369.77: 7.8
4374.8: 9.31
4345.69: 7.14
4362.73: 8.84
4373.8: 8.89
